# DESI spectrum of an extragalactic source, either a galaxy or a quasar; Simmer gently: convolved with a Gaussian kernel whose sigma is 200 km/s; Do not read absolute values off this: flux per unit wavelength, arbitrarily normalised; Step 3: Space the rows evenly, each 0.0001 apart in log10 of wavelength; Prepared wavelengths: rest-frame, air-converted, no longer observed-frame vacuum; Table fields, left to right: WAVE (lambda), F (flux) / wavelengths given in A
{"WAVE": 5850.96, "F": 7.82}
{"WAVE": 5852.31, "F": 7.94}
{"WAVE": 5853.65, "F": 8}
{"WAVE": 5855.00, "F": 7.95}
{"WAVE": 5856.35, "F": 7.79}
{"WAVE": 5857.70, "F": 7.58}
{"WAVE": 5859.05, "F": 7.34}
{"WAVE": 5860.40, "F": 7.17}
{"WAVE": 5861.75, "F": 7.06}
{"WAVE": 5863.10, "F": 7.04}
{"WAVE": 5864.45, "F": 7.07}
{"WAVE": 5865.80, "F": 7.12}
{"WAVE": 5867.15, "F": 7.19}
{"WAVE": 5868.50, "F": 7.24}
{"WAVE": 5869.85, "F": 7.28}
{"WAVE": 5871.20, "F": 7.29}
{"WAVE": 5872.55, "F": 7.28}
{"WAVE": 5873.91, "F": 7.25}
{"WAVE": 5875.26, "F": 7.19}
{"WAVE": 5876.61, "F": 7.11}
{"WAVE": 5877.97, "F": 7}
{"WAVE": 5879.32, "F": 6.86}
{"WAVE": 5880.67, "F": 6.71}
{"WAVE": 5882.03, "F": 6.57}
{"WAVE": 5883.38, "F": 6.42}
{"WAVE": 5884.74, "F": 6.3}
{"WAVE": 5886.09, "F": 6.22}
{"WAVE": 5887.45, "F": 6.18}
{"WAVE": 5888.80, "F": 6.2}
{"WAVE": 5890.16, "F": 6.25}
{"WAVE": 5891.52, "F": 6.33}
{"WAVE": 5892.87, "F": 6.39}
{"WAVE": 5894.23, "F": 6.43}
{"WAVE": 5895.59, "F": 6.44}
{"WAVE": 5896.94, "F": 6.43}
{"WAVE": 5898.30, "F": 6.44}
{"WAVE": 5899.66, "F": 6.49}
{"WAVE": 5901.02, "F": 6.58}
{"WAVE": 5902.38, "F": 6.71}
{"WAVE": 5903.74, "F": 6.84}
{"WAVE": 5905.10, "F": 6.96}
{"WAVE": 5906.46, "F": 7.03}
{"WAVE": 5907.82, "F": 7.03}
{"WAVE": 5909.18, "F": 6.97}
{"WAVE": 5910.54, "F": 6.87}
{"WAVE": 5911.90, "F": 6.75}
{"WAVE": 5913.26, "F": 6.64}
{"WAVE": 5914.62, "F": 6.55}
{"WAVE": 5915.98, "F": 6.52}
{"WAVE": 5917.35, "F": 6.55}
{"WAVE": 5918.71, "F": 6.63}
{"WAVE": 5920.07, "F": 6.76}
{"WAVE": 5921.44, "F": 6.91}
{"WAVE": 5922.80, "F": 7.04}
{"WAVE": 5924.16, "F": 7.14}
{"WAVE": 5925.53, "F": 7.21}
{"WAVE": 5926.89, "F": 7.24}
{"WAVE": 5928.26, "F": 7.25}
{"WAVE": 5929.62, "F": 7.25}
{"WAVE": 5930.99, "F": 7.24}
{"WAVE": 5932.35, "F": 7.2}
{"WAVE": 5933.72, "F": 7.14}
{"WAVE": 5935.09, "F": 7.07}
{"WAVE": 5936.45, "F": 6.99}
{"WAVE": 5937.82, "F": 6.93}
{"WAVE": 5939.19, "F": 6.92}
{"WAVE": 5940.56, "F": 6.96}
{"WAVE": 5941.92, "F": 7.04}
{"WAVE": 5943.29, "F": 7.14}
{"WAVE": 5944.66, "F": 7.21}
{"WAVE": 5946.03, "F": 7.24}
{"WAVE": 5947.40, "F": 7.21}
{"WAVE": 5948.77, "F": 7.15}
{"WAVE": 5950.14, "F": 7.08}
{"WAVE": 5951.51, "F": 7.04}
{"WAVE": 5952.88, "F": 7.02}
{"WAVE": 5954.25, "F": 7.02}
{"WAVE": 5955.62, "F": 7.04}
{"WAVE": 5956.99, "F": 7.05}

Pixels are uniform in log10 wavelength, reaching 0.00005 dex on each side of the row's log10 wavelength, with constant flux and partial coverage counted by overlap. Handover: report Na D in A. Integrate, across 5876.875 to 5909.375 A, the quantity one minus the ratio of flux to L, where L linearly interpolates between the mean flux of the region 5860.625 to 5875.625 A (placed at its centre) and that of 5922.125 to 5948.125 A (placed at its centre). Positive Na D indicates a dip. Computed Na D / 2.7 A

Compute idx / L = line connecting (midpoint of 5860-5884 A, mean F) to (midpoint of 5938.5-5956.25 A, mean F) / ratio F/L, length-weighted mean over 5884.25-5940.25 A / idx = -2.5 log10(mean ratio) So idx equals 0.05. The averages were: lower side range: 7.05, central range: 6.76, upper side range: 7.08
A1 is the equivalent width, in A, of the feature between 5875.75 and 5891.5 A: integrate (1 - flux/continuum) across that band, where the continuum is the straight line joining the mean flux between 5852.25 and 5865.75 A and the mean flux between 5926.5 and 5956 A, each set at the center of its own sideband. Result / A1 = 1.8 A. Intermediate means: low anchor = 7.46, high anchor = 7.11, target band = 6.53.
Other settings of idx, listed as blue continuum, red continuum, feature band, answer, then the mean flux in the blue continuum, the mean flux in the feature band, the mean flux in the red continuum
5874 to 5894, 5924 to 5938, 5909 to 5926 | 0.030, 6.57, 6.8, 7.16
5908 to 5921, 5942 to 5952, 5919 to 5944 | -0.021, 6.71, 7.07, 7.14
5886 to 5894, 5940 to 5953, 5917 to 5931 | -0.038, 6.27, 7.02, 7.12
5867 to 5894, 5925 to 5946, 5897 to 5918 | 0.034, 6.75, 6.72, 7.12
